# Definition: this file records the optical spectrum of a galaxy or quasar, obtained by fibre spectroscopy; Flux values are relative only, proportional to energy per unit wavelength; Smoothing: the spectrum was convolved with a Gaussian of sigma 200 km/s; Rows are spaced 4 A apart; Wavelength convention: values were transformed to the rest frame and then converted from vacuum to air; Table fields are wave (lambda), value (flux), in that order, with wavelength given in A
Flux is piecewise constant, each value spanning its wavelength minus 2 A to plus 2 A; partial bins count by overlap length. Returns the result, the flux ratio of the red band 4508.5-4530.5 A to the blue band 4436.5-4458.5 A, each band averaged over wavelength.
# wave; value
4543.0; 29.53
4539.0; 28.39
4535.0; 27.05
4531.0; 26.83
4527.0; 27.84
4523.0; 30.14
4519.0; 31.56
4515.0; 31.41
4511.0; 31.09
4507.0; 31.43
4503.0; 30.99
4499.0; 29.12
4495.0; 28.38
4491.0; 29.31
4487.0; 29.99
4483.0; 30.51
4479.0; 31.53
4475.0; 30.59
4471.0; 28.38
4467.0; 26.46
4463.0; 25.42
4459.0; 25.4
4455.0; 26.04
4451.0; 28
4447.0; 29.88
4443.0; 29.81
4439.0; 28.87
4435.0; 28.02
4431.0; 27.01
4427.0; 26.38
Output 1.07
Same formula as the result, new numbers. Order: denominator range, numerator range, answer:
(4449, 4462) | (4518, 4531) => 1.11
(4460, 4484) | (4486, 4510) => 1.05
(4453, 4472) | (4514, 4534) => 1.12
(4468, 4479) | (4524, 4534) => 0.93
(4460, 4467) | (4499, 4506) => 1.19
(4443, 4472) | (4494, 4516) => 1.12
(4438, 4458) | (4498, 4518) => 1.09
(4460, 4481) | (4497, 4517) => 1.09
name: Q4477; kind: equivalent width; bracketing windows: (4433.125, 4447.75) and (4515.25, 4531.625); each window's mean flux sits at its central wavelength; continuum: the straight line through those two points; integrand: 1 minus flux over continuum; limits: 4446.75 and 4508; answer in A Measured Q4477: 1.1 A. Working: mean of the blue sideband 29.1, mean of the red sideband 29.5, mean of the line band 28.8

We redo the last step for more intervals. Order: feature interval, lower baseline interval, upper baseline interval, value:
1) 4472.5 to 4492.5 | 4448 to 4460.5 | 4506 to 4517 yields -0.9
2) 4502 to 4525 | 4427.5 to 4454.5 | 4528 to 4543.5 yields -2.6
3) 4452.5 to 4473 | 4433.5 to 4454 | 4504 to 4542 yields 1.8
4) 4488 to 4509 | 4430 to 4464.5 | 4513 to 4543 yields -1.0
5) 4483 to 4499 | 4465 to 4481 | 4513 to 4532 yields 0.0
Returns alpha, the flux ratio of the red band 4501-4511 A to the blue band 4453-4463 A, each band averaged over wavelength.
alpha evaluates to 1.22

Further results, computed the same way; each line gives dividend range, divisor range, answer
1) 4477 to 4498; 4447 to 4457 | 1.08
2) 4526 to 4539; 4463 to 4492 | 0.94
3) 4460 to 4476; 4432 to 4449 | 0.94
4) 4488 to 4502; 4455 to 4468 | 1.13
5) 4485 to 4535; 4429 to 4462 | 1.07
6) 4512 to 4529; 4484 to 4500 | 1.03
